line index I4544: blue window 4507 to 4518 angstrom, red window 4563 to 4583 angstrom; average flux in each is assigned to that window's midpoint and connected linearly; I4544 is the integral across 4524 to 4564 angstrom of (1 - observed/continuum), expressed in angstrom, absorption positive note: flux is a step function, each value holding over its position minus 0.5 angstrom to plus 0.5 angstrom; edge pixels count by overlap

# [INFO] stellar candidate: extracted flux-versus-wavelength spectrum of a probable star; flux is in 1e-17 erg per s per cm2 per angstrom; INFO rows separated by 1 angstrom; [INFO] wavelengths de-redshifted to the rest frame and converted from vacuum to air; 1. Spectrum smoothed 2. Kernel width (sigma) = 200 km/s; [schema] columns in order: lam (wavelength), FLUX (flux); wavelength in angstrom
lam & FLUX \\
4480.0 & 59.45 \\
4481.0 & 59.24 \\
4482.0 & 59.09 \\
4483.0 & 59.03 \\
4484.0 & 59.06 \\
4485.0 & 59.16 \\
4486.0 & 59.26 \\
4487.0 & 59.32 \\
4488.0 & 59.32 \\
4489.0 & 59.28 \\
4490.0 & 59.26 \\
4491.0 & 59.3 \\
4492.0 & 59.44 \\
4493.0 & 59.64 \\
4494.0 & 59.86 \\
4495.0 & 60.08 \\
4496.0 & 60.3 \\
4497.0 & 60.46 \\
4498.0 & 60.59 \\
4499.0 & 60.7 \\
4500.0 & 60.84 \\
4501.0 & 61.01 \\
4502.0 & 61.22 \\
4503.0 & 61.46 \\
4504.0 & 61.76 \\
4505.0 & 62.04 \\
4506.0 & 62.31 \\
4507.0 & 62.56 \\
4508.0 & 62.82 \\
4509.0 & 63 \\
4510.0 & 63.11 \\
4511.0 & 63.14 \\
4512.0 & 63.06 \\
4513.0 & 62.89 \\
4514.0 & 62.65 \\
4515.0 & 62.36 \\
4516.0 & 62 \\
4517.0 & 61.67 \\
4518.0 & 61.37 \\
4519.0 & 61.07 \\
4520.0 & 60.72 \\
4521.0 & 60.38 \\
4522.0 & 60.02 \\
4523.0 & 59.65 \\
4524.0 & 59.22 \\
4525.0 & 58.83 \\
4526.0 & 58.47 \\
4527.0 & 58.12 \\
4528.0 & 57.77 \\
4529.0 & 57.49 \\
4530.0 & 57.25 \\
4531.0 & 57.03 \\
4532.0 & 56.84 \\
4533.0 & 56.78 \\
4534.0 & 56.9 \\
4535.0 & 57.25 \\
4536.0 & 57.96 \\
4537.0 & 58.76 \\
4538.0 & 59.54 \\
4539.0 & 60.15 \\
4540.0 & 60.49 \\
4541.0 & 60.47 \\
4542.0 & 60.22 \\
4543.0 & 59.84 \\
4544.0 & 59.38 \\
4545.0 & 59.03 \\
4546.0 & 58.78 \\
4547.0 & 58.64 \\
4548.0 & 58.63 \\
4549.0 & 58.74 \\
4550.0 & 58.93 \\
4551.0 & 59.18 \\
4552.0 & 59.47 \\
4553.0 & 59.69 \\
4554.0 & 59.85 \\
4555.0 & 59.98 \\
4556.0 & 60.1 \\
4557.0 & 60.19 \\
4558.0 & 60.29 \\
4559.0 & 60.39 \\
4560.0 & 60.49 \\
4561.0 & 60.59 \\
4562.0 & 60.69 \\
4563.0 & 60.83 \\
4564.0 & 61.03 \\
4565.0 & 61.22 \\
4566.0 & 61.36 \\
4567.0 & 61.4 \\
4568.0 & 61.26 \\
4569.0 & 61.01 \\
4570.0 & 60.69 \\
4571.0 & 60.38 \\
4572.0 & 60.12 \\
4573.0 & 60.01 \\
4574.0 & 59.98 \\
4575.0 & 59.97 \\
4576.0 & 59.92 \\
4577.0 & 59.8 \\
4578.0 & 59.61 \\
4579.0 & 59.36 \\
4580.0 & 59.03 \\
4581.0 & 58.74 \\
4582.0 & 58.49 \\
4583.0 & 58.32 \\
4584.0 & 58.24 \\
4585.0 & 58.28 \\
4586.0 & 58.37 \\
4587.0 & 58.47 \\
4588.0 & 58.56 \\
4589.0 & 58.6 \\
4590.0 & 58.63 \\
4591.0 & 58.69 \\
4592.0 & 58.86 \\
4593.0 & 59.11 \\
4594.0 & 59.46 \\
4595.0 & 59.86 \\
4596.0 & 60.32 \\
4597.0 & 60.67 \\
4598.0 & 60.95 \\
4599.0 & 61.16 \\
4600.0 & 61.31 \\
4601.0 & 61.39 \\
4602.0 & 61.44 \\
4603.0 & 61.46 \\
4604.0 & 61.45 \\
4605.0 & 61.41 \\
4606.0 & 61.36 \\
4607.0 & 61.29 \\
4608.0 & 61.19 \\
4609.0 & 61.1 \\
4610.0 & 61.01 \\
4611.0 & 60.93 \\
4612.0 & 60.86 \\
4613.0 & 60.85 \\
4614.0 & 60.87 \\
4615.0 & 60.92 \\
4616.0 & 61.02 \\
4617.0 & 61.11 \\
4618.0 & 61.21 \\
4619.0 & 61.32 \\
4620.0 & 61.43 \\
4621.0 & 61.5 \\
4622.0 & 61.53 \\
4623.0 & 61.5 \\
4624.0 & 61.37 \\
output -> 1.4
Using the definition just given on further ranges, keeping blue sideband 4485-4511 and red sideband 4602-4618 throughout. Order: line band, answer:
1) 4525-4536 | 0.6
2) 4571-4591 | 0.6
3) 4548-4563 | 0.3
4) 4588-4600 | 0.3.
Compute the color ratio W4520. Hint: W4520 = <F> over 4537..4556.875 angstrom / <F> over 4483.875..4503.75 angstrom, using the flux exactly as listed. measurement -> 0.99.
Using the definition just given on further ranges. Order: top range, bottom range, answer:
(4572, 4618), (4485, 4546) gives 1.00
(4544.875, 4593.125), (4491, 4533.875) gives 0.99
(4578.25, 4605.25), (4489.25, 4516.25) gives 0.97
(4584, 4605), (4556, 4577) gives 0.99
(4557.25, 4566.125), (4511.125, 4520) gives 0.98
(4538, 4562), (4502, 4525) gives 0.97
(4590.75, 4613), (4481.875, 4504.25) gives 1.01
